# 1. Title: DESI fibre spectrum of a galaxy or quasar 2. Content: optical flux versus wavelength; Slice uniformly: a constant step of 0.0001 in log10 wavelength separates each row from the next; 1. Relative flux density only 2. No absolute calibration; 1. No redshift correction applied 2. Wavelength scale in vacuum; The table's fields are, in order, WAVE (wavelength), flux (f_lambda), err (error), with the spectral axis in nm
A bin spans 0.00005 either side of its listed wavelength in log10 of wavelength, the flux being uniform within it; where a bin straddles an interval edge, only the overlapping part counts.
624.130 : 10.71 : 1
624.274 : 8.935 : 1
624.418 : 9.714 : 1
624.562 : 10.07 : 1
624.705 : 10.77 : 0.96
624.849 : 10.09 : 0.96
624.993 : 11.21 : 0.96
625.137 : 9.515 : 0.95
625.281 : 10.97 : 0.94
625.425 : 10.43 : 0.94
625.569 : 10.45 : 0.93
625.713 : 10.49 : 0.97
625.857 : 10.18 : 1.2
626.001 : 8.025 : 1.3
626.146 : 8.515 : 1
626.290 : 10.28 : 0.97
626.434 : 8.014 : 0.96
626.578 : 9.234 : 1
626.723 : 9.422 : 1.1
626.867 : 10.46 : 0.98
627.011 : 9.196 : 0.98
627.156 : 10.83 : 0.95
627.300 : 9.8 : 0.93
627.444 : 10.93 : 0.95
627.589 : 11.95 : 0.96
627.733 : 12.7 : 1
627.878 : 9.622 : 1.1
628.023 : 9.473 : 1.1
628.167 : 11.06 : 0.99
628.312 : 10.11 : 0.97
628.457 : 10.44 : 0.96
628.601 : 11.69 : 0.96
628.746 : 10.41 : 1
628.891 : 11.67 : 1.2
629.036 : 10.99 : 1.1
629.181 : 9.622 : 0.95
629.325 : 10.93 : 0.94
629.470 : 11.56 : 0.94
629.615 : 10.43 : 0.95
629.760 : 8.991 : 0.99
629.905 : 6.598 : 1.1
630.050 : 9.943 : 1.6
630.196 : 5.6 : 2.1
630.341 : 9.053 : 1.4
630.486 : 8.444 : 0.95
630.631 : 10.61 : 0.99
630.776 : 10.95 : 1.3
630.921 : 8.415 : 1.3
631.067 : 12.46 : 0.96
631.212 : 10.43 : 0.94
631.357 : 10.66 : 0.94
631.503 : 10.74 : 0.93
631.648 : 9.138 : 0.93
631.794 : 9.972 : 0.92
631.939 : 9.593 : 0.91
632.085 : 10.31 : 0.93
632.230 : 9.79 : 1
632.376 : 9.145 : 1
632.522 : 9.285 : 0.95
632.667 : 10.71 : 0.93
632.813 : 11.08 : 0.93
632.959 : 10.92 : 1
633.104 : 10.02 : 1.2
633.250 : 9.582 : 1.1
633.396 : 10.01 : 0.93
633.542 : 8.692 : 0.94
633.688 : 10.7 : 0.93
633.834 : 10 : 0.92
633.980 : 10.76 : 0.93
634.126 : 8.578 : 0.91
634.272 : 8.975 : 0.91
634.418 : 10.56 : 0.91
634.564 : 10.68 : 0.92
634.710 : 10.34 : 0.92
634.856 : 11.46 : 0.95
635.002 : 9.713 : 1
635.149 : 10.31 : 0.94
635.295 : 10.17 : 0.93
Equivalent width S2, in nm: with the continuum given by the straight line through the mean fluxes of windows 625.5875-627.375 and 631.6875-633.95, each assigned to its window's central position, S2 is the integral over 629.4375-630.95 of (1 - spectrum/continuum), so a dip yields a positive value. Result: 0.11 nm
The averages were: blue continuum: 9.57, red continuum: 9.99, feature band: 9.1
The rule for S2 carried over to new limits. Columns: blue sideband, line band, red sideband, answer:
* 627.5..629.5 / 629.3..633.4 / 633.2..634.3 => 0.154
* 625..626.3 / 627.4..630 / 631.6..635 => -0.142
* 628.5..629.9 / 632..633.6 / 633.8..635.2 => 0.045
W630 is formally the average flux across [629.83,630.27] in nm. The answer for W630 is 7.38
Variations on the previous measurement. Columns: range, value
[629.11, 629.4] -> 10.3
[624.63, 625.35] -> 10.5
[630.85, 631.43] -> 10.5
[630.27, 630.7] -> 9.37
